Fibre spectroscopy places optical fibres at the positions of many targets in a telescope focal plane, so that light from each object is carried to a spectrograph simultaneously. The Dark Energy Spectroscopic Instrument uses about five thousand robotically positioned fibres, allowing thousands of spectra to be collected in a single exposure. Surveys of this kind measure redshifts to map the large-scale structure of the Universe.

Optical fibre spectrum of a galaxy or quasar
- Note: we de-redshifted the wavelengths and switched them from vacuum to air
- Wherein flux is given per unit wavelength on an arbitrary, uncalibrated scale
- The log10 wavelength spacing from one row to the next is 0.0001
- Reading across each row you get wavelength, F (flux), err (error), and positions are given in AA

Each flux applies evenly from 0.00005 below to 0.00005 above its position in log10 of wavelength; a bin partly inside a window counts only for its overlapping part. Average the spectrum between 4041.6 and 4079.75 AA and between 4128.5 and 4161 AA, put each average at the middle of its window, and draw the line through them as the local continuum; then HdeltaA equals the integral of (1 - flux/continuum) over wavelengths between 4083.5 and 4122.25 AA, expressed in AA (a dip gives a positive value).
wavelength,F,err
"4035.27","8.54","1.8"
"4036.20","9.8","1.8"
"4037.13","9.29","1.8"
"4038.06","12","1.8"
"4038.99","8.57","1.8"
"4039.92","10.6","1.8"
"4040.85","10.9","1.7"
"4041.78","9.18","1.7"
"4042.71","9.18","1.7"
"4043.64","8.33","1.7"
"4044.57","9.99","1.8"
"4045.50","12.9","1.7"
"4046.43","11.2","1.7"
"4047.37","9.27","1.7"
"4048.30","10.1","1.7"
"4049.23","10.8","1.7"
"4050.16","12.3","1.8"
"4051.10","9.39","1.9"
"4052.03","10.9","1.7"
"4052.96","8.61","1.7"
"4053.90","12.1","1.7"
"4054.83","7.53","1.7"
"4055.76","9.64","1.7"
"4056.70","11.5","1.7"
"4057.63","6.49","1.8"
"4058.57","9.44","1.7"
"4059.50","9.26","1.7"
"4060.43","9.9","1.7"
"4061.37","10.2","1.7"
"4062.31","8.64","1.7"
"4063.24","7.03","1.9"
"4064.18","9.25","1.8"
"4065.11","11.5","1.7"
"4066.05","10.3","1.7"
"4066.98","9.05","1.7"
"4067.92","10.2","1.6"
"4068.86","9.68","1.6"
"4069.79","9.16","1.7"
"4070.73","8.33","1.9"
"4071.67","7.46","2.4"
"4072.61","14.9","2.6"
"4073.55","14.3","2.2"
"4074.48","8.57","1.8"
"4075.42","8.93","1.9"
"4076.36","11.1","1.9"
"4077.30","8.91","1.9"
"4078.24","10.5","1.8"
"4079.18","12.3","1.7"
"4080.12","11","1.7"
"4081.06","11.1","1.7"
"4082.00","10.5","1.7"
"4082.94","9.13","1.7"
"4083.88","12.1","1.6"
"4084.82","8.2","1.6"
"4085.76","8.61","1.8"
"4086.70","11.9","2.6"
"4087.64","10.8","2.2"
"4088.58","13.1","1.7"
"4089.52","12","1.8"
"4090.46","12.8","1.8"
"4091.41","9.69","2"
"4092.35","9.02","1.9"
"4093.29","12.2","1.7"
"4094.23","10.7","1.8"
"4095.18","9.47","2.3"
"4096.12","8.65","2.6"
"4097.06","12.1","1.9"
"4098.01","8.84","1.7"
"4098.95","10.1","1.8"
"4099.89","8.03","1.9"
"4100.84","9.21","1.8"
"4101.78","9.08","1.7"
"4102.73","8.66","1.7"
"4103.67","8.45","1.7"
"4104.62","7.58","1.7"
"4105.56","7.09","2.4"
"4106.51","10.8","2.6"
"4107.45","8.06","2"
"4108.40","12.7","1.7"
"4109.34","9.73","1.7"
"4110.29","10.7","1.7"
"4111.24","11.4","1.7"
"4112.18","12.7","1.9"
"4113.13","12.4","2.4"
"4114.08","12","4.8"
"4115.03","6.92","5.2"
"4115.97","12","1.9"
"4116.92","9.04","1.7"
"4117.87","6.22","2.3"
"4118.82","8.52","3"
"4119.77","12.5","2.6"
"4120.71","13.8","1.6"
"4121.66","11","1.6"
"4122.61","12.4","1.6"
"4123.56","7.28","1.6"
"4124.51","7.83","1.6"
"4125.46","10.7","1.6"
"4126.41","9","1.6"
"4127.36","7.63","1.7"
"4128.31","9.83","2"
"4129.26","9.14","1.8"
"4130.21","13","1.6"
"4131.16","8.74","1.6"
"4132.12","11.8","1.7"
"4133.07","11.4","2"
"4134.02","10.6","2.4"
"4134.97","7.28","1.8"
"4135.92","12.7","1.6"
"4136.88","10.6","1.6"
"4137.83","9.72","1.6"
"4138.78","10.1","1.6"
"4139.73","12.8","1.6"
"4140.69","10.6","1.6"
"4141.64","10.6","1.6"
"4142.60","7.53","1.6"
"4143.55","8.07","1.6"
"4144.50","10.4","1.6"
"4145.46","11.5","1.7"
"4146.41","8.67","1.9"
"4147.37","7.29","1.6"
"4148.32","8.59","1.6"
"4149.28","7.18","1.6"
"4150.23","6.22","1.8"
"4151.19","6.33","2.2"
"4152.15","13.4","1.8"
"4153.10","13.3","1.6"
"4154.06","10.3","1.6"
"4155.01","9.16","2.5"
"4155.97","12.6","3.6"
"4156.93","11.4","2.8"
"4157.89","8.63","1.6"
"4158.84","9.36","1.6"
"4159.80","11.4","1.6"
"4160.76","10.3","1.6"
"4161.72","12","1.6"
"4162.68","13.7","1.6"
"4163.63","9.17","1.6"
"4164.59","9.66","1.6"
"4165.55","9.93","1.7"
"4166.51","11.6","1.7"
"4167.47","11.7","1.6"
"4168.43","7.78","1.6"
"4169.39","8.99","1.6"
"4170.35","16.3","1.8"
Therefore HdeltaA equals -0.88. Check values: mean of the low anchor 9.97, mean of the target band 10.2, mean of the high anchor 10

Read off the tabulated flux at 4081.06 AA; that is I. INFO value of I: 11.1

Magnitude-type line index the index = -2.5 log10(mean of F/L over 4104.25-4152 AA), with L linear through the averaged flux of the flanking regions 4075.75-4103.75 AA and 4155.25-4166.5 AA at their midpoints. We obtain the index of 0.073 mag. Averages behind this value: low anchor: 10.3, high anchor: 10.7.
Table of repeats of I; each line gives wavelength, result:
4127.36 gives 7.63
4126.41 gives 9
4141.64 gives 10.6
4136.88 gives 10.6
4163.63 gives 9.17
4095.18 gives 9.47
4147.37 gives 7.29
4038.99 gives 8.57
